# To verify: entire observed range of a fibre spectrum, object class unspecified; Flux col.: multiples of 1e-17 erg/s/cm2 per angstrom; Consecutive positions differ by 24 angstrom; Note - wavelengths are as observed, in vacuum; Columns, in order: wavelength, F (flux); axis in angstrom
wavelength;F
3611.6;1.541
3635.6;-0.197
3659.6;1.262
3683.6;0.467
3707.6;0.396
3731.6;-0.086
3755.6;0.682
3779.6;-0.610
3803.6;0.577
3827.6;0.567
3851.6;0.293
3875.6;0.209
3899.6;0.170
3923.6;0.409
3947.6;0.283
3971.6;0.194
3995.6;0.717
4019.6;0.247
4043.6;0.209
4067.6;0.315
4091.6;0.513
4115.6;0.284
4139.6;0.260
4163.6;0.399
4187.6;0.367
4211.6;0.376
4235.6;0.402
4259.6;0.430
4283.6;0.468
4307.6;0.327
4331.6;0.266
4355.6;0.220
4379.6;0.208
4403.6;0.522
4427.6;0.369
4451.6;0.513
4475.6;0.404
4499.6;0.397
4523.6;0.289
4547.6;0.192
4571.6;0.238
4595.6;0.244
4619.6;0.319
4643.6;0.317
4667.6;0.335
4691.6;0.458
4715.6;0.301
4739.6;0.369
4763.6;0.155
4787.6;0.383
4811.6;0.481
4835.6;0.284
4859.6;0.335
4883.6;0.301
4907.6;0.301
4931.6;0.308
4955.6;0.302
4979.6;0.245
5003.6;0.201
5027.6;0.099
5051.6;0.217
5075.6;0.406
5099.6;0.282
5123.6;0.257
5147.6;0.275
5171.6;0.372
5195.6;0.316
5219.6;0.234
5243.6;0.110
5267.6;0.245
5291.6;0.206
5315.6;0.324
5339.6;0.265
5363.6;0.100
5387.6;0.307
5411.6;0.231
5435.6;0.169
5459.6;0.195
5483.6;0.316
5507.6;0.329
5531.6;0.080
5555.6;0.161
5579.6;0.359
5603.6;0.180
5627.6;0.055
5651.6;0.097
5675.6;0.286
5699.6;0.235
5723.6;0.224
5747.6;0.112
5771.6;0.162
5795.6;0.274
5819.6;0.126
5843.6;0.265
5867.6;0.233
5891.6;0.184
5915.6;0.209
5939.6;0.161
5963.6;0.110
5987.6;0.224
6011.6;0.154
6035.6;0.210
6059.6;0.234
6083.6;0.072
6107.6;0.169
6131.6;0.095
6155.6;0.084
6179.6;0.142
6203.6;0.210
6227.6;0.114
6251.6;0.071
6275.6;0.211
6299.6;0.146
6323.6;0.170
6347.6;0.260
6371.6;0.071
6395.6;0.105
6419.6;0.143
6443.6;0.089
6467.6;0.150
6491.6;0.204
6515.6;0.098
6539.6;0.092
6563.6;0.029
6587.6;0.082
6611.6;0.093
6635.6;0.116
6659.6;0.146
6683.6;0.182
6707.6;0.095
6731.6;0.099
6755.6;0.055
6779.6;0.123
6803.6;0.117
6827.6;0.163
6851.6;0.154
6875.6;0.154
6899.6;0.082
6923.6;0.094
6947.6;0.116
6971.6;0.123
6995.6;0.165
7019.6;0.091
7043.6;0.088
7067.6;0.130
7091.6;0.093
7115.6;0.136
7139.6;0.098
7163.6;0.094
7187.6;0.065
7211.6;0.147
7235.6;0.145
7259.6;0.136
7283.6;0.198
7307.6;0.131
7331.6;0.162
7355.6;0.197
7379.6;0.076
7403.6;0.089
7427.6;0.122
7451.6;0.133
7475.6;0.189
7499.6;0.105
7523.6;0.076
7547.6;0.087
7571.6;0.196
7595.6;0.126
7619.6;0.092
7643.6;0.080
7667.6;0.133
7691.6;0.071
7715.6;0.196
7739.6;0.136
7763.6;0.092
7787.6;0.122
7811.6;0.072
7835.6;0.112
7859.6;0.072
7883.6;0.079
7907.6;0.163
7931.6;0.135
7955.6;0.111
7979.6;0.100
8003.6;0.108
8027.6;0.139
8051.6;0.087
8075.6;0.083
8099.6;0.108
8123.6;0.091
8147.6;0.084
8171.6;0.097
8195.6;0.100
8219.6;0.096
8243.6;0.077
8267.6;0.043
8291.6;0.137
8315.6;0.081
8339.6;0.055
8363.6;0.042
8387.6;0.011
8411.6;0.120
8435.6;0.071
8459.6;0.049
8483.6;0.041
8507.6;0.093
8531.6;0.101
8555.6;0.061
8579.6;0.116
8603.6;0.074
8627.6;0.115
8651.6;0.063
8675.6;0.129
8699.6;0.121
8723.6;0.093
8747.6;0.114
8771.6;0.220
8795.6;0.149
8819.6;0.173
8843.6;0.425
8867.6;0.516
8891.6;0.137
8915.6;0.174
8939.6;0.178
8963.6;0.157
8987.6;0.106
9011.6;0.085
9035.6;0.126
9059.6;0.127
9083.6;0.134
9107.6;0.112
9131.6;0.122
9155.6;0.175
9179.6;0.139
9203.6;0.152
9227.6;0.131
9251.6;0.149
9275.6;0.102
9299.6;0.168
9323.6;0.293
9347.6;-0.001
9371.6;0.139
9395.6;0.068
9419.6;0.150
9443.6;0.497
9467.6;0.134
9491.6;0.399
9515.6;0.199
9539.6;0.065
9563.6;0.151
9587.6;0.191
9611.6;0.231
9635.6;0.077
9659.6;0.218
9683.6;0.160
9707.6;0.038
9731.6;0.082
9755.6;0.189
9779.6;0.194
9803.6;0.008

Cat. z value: 1.38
